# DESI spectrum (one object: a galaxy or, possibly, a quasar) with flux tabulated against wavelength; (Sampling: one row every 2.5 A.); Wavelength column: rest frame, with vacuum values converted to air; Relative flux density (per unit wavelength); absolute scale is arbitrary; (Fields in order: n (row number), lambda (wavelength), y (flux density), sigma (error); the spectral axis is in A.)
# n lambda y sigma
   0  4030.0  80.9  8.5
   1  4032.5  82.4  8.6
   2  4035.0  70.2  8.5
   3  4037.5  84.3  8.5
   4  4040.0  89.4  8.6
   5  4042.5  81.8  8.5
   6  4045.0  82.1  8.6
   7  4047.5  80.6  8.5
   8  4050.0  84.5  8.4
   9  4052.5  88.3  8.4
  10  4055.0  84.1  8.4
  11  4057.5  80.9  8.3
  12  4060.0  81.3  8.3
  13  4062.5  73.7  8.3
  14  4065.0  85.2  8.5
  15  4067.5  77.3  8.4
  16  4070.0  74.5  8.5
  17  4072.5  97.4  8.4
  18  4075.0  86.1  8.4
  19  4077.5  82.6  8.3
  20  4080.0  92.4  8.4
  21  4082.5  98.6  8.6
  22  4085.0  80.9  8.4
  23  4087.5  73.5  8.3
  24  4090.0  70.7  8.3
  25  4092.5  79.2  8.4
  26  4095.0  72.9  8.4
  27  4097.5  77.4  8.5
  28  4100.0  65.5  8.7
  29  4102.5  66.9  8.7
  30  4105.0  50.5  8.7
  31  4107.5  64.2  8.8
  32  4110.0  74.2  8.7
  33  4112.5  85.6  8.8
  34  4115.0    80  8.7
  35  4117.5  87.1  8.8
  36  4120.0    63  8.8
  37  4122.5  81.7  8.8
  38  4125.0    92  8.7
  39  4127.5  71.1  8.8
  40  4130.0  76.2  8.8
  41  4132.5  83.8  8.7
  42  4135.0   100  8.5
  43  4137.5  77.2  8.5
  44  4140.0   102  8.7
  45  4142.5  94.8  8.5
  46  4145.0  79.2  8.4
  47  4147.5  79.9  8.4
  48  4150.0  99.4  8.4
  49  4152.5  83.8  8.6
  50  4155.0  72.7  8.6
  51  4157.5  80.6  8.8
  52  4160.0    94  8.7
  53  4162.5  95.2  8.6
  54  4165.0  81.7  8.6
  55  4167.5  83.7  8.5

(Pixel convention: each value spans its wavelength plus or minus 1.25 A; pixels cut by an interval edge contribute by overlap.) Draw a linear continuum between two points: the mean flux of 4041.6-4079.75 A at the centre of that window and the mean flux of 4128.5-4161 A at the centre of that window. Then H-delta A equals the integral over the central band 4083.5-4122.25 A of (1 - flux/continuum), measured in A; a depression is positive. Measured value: 5.2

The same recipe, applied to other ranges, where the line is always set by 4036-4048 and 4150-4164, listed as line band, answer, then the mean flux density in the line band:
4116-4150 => 0.6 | 84.2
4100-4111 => 2.7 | 63.9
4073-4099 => 0.9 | 81.7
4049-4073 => 0.5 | 82.2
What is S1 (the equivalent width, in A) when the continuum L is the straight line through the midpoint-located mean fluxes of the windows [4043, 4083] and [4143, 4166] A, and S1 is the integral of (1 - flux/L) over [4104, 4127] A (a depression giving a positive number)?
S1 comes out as 2.5 A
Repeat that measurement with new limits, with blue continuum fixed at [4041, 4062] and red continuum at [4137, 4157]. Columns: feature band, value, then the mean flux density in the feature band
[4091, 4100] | 1.0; 74.8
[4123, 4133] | 0.6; 80.6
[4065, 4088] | -0.4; 85.2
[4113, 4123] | 0.8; 78.2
